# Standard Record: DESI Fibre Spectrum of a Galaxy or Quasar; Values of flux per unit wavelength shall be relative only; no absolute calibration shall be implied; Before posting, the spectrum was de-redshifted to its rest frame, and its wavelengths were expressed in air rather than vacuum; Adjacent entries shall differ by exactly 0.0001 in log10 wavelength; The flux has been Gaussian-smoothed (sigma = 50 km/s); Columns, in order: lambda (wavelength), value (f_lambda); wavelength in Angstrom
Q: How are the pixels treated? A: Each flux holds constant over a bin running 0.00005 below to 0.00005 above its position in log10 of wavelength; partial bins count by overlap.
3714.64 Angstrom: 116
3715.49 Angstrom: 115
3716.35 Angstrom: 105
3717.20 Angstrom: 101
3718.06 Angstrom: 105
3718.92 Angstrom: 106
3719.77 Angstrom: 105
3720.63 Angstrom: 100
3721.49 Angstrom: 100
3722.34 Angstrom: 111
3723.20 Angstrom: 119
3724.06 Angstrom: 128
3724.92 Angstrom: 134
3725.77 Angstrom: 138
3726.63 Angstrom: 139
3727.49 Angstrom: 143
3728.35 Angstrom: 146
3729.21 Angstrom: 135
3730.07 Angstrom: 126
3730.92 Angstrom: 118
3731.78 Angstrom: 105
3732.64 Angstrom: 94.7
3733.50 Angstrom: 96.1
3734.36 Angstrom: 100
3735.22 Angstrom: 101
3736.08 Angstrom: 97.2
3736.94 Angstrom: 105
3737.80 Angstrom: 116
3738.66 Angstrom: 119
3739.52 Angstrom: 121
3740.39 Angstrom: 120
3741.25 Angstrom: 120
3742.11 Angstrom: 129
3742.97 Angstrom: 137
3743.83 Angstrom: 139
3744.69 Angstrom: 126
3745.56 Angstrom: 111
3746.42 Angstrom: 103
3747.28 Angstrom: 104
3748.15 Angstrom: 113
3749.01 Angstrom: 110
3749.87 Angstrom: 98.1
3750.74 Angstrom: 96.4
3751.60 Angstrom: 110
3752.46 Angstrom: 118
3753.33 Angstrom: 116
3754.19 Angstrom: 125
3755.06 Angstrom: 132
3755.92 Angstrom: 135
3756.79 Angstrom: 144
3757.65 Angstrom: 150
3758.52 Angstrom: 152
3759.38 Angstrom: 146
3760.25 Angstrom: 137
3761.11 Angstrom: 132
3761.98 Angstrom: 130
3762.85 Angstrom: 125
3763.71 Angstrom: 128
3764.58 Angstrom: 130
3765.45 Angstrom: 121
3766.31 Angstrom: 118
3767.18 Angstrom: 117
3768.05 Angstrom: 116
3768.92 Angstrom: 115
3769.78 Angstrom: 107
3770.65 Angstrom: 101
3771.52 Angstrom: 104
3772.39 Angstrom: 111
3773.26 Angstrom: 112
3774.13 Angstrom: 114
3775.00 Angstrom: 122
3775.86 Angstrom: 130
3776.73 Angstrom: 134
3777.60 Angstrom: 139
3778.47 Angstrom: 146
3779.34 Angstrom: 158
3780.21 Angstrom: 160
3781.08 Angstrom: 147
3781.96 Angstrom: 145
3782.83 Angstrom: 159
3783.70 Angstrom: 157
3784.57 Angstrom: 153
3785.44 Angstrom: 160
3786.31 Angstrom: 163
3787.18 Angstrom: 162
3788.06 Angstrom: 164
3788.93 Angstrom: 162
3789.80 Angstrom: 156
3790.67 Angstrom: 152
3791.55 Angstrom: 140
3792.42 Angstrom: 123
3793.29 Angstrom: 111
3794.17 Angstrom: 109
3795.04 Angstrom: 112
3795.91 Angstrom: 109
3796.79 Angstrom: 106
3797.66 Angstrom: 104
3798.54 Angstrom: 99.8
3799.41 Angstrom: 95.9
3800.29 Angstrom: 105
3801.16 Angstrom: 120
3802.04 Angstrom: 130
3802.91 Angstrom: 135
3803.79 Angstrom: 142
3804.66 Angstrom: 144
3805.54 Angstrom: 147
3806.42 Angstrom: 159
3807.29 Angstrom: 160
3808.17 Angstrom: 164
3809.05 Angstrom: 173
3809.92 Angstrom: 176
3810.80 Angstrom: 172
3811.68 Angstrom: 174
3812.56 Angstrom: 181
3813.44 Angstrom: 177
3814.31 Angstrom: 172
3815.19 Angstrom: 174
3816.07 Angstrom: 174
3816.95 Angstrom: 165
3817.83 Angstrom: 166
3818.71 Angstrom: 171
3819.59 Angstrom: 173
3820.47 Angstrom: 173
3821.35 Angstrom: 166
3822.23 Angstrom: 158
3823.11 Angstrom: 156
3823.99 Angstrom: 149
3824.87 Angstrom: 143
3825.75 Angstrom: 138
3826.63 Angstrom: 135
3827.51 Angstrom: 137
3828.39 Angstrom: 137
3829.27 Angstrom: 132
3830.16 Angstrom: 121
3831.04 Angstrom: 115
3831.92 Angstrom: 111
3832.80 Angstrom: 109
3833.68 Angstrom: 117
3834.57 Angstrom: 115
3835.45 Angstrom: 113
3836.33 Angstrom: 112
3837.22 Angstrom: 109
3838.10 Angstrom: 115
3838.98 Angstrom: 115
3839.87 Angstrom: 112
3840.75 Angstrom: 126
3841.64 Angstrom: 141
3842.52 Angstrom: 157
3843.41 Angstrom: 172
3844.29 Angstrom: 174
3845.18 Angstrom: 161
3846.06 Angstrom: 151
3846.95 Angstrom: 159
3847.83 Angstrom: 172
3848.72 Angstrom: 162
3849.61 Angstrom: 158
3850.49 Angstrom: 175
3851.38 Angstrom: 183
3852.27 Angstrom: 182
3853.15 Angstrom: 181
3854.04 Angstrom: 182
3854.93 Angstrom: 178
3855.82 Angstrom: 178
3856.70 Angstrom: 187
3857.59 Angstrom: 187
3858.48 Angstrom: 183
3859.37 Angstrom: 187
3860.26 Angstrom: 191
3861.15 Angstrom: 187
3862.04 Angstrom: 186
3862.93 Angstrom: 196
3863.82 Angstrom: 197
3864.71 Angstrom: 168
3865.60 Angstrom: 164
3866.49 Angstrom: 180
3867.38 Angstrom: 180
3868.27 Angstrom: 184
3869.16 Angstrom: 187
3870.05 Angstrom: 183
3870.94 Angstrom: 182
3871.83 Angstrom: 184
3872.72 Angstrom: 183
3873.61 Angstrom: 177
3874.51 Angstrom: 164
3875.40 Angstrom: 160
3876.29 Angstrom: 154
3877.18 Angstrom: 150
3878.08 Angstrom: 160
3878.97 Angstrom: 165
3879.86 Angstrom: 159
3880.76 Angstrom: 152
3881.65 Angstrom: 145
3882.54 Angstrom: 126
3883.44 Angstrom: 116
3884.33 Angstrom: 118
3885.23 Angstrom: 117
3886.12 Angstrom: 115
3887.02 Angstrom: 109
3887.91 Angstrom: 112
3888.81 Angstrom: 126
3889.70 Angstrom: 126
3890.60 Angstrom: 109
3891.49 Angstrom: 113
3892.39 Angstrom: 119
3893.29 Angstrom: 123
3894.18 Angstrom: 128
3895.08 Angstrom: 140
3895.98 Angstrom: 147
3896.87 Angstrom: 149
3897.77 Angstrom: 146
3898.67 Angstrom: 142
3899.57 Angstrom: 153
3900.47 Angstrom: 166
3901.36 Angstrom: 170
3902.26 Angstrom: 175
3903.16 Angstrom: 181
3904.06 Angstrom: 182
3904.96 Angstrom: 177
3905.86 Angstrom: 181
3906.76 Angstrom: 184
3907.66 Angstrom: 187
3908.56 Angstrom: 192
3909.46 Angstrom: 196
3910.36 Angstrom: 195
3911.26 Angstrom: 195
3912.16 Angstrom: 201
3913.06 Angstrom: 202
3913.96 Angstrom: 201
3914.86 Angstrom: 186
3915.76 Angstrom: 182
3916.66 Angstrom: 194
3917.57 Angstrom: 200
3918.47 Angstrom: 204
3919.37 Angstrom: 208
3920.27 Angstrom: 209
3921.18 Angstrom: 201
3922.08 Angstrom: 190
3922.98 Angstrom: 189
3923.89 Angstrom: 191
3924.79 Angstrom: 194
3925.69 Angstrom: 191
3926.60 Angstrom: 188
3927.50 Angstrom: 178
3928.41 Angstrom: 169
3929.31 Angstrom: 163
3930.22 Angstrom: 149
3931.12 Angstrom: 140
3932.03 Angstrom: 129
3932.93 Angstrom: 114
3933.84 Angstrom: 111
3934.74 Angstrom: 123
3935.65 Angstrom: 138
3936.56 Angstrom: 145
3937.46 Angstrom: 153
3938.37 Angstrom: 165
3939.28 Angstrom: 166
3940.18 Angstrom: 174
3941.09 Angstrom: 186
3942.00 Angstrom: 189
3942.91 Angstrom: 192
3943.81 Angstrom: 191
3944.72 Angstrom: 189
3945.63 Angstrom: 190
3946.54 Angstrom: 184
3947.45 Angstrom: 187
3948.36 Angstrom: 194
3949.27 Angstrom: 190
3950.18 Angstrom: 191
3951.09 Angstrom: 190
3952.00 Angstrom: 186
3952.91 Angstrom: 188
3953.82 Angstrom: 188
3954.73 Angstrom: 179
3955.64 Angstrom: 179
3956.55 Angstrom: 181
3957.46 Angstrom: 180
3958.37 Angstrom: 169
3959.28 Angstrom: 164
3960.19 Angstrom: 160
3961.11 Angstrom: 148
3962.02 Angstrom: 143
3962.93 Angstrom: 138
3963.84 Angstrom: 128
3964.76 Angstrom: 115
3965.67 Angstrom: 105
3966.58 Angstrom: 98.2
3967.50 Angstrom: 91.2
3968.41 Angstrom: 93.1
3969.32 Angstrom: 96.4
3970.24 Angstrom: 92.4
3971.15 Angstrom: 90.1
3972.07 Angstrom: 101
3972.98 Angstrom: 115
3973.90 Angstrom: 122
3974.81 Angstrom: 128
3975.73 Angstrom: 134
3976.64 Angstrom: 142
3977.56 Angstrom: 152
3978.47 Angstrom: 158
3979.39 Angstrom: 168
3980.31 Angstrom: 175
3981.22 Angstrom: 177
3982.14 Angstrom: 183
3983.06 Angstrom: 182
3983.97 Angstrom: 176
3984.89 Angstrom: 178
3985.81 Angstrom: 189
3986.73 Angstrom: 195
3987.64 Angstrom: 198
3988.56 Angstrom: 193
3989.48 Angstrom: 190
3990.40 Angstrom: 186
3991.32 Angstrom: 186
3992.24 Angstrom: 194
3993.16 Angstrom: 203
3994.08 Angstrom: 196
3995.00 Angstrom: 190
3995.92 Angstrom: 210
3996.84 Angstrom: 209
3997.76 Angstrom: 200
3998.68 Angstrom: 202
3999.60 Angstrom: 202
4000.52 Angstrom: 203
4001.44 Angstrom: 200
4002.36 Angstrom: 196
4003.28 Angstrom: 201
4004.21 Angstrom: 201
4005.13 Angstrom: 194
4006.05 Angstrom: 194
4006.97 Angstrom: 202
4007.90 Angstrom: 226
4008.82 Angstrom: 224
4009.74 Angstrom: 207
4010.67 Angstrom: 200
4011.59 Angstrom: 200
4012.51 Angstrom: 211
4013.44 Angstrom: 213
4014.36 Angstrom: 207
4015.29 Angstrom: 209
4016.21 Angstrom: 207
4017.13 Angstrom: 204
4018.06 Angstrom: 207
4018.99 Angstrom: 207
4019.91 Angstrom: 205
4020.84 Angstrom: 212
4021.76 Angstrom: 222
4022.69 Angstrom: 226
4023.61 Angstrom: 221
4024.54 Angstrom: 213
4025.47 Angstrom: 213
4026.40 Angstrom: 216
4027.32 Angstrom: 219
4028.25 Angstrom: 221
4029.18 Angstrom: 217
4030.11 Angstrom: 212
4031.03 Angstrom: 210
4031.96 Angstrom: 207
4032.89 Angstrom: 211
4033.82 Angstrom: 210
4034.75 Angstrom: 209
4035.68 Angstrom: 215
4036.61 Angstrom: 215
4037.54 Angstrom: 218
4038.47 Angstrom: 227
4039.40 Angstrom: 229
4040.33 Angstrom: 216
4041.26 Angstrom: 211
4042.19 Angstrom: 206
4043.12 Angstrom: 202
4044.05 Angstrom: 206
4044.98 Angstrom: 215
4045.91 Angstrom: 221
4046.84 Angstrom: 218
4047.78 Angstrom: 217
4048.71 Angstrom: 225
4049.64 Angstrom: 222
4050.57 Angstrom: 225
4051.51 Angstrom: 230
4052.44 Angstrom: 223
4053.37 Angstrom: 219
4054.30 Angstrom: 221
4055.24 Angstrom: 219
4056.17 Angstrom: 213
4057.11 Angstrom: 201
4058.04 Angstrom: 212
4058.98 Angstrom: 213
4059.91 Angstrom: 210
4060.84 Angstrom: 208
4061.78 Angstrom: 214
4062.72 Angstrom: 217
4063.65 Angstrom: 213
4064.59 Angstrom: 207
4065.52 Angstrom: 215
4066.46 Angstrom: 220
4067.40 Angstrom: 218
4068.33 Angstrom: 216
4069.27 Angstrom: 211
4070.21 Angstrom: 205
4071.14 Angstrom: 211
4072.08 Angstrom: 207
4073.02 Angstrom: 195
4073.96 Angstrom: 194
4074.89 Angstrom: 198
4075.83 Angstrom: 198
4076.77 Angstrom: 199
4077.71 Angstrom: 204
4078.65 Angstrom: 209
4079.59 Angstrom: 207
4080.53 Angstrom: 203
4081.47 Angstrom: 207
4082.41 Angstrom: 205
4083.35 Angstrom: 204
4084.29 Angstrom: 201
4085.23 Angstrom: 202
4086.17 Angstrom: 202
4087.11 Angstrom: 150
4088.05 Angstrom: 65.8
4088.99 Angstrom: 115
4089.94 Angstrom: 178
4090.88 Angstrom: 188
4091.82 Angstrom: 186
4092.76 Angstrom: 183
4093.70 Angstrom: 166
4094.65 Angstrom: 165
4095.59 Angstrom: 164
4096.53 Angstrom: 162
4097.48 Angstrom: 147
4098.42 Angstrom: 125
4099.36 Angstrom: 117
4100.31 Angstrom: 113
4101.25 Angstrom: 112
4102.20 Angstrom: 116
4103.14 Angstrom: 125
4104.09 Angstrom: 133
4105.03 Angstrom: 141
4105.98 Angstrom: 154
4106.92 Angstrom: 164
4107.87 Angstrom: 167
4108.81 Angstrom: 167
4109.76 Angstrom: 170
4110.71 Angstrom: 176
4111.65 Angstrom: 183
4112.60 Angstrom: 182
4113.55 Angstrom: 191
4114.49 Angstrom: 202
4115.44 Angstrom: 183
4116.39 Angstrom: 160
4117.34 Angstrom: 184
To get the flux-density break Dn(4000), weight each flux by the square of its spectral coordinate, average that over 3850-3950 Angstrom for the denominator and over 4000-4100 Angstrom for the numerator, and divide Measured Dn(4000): 1.30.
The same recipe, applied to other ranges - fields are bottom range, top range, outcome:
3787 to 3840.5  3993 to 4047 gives 1.67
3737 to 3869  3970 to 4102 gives 1.53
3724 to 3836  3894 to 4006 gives 1.40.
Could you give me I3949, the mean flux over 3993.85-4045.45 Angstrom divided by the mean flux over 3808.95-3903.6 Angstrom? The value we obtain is 1.36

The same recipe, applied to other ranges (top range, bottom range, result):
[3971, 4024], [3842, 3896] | 1.18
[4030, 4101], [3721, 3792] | 1.56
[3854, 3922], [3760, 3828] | 1.19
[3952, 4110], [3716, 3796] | 1.49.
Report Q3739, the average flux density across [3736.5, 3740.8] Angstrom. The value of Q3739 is 116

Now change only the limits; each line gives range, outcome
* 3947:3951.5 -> 190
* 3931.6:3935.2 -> 119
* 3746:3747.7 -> 104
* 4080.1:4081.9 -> 205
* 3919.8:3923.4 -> 197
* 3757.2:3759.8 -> 150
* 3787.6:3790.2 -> 161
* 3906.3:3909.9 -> 190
